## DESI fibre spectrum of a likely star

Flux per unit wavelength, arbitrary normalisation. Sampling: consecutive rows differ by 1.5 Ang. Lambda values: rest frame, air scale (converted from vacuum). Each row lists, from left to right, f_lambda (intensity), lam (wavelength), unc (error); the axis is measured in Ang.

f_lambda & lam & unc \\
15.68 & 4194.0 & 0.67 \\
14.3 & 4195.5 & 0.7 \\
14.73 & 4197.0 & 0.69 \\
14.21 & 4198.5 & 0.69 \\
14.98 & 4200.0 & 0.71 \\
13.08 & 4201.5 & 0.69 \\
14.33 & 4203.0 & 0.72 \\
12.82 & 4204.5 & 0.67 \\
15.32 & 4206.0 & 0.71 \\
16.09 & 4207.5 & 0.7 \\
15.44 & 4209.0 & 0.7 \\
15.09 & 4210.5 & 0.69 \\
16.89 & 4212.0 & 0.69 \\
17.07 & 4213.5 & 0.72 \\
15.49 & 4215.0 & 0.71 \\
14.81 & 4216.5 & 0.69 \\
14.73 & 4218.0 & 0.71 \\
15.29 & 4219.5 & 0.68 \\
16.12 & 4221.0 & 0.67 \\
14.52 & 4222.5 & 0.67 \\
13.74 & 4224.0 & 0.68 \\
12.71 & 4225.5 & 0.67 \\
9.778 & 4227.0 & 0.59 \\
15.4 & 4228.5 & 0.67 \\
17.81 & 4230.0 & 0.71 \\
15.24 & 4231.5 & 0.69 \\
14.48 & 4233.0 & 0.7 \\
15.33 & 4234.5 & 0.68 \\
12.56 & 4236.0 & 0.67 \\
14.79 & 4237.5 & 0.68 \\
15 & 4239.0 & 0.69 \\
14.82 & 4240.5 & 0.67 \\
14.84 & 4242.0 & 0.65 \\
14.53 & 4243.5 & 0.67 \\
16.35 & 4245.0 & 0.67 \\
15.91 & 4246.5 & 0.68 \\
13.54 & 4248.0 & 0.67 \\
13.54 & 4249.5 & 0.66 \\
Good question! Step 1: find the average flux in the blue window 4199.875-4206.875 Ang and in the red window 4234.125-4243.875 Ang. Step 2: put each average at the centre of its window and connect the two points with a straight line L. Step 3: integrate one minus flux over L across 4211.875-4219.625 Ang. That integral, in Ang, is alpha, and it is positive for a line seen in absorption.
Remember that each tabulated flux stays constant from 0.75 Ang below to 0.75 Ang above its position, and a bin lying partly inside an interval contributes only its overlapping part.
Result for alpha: -0.8 Ang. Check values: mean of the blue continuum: 14.1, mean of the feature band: 15.7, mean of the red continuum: 14.5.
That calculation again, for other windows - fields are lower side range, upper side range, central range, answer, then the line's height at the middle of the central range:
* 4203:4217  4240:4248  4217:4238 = 1.1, 15.3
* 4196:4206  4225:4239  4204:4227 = -1.2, 14.2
